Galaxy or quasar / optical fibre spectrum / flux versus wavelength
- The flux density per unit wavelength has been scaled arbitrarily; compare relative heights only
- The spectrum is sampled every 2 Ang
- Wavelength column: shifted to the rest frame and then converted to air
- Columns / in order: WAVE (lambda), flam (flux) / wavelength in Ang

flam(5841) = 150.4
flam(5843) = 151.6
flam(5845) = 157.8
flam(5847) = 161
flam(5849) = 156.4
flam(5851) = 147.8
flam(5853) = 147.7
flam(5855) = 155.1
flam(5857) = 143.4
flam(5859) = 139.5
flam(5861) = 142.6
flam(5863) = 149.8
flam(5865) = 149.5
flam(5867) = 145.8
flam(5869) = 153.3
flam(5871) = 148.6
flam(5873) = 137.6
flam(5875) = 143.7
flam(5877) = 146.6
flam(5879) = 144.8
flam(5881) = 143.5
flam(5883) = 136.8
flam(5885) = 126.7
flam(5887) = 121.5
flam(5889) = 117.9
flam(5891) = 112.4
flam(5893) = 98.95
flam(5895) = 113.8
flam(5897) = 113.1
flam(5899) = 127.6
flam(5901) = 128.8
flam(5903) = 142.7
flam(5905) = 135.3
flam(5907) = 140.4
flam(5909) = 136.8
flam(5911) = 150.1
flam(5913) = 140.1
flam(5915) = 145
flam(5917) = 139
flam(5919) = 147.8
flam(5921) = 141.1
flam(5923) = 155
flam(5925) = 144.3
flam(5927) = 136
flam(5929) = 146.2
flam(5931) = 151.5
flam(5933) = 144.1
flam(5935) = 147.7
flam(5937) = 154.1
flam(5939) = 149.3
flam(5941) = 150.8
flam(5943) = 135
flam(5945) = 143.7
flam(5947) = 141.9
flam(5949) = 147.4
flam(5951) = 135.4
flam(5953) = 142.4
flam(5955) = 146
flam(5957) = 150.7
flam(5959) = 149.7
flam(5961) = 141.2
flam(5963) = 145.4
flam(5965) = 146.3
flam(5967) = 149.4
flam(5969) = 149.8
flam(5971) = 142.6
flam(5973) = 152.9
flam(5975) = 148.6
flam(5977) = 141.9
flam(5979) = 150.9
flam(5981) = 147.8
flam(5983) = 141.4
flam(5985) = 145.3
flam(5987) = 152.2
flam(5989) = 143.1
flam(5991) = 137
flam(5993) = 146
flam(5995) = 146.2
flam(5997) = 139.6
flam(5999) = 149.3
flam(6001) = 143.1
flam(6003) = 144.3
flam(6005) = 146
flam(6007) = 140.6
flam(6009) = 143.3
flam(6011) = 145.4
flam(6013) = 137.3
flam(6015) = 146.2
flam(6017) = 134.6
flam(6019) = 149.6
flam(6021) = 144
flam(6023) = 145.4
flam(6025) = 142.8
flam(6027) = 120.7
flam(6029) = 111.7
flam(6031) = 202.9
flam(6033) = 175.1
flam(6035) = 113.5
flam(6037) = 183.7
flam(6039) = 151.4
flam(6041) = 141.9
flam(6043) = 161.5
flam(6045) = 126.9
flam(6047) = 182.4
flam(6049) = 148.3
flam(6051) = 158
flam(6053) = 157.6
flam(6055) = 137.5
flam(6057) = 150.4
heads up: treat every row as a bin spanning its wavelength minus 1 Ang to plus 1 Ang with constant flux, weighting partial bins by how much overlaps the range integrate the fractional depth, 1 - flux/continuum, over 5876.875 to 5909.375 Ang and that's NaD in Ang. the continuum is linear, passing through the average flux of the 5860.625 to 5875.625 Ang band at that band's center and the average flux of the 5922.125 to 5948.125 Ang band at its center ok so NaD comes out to 4.1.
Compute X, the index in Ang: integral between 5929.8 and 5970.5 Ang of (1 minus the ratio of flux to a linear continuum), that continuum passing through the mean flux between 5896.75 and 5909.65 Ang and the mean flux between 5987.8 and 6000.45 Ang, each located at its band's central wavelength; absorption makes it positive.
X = -2.21 Ang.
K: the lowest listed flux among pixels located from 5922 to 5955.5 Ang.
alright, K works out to 135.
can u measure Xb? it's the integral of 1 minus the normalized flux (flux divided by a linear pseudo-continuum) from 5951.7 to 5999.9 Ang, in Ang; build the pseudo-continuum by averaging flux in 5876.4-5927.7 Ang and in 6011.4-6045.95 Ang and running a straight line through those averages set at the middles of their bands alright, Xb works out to -1.6 Ang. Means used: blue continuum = 134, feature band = 146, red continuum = 146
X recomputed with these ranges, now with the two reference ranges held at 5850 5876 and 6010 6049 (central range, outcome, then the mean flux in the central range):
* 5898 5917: 1.1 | 139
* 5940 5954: 0.5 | 142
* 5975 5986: 0.1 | 146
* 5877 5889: 1.0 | 134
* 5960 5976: 0.1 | 147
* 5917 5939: 0.1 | 147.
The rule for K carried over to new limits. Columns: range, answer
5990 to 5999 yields 137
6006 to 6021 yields 134.6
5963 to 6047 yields 111.7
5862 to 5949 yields 98.95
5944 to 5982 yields 135.4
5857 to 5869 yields 139.5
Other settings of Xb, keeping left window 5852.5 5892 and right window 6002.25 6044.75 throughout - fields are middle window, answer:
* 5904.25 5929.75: -0.15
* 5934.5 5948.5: -0.29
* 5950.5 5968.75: -0.23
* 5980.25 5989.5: -0.08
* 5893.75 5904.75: 1.25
